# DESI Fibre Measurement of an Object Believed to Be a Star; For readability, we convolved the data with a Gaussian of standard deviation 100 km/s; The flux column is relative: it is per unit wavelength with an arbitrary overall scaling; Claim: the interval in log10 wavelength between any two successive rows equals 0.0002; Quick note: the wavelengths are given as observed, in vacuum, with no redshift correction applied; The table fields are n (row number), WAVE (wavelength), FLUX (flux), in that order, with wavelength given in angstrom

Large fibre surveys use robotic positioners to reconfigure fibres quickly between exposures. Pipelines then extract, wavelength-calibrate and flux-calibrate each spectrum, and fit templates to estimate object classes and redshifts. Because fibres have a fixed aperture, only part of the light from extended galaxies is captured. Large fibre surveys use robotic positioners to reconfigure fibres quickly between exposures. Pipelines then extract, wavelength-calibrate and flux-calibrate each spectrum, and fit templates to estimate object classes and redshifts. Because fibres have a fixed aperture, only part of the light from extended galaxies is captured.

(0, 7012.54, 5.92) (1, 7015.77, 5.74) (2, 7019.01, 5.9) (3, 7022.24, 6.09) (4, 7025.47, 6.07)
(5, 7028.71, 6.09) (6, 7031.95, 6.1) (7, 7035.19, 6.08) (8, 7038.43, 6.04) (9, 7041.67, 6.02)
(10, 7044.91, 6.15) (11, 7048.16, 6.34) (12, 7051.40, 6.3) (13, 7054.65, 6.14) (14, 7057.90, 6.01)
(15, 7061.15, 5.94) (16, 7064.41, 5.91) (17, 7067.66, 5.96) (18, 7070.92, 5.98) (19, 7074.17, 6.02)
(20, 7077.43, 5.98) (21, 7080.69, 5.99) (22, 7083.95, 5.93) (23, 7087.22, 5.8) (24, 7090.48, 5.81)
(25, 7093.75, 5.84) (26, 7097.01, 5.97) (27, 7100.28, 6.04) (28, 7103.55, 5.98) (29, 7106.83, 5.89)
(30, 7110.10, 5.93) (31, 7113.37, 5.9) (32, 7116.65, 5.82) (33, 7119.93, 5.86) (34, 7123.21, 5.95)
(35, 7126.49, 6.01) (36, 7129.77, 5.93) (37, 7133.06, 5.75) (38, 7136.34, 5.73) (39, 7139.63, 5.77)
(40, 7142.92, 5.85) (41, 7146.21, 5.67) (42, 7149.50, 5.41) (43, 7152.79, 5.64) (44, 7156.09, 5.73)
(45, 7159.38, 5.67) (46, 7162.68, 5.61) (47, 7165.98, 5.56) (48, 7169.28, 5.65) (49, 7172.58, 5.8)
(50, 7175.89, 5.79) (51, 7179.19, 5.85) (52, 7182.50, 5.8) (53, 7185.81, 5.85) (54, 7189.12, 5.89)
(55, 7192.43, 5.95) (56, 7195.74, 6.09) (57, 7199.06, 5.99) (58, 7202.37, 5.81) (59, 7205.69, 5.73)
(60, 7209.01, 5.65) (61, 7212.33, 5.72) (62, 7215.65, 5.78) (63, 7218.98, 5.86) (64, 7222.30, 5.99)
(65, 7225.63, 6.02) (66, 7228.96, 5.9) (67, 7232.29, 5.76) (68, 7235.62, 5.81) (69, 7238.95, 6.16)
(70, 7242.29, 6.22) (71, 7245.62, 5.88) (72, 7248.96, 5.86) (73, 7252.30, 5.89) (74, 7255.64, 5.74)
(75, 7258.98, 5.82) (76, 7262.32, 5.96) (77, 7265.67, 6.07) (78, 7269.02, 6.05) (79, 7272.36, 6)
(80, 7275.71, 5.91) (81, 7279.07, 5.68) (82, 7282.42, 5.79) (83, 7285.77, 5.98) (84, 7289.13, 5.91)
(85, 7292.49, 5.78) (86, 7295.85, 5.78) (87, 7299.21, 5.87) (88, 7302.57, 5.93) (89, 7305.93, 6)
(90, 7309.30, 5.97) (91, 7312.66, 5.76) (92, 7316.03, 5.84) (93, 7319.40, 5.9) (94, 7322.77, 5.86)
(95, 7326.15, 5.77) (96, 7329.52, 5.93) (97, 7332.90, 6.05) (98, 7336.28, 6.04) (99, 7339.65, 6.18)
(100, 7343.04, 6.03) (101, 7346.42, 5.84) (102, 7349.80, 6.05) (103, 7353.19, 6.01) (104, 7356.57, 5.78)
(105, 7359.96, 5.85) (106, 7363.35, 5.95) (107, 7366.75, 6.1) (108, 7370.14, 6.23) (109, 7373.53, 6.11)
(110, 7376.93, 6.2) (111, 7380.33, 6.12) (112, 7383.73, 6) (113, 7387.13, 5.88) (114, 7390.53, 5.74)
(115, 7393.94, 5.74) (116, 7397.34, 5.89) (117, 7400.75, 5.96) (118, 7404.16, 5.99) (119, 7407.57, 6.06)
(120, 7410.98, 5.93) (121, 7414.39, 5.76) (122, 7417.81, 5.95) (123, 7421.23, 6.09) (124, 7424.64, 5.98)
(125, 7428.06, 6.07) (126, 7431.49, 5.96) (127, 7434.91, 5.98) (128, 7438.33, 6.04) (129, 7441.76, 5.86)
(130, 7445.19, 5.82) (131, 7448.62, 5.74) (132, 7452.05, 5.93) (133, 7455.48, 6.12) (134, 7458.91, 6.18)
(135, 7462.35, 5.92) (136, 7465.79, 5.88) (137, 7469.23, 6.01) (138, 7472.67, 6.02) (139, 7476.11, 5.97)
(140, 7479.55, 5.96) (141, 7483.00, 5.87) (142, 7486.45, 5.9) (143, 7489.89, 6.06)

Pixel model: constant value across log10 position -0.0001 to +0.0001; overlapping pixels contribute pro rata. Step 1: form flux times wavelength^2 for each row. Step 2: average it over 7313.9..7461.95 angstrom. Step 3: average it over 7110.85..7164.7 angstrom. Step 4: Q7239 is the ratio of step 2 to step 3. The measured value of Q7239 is 1.11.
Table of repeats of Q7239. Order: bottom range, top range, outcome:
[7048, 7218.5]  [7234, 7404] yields 1.07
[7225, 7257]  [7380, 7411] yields 1.04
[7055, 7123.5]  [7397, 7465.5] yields 1.10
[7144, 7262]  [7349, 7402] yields 1.08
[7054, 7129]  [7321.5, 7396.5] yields 1.08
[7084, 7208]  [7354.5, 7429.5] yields 1.10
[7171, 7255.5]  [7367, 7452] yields 1.07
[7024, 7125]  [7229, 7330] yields 1.04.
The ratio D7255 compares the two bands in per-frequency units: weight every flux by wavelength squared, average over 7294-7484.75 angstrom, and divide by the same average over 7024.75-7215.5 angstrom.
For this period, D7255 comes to 1.09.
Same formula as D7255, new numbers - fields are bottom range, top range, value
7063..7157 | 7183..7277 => 1.04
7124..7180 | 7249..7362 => 1.08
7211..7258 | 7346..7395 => 1.05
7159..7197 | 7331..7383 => 1.09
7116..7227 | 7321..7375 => 1.08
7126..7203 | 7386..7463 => 1.10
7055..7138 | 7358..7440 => 1.10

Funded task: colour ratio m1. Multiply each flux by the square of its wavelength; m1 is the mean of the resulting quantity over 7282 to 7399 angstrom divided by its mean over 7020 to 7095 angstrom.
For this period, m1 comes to 1.07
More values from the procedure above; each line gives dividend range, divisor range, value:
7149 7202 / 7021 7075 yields 0.99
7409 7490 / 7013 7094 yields 1.11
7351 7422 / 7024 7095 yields 1.08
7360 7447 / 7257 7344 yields 1.04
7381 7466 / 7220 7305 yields 1.05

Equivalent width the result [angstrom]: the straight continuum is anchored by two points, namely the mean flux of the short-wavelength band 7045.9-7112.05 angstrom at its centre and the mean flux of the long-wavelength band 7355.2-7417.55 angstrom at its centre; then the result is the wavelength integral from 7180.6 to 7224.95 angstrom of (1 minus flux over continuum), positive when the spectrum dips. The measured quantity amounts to 0.9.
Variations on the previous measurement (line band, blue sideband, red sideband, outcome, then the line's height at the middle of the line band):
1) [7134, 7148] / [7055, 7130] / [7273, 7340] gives 0.41 angstrom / 5.93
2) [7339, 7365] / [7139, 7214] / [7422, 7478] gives -0.25 angstrom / 5.9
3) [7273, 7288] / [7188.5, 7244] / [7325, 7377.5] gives 0.25 angstrom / 5.95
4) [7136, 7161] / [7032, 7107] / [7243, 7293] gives 1.19 angstrom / 5.96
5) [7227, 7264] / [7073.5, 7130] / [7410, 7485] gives 0.17 angstrom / 5.94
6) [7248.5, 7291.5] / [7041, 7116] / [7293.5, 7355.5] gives 0.35 angstrom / 5.94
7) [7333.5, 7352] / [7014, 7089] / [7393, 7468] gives -0.19 angstrom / 5.97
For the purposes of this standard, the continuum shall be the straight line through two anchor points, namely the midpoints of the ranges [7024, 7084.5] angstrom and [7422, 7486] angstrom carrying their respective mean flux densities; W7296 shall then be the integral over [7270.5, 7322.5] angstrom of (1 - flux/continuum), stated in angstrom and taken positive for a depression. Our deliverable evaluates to 1.1 angstrom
